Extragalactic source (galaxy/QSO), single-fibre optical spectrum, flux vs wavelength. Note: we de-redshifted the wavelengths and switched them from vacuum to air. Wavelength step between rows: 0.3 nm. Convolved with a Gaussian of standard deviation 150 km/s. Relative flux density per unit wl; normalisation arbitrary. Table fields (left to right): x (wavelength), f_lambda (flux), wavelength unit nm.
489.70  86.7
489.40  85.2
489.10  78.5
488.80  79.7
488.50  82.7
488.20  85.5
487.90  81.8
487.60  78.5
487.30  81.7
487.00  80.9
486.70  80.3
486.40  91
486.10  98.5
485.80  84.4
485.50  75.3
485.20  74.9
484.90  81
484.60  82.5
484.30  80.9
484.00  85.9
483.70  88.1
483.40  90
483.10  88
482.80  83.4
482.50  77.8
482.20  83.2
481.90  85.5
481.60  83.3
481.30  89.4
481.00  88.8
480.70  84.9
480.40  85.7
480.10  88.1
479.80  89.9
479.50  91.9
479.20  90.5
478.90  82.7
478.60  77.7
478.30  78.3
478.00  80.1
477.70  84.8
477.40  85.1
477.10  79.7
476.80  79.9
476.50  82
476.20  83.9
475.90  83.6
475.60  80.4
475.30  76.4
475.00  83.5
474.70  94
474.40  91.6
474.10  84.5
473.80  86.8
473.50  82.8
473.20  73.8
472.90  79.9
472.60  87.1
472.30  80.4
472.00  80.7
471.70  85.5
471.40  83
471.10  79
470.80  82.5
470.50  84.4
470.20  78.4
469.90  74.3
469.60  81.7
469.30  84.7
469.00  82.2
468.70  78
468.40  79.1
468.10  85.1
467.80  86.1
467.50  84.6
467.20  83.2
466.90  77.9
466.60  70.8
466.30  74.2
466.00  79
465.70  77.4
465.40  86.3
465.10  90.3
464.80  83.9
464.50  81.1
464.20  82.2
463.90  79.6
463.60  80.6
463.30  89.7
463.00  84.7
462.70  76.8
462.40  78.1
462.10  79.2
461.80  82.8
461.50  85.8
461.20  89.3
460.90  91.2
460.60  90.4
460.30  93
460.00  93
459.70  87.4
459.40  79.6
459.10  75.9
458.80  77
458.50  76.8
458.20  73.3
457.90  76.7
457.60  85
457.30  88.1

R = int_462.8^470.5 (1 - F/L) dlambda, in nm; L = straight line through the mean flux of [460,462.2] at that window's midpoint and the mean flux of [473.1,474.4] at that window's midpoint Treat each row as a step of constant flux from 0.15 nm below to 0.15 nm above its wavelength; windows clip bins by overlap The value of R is 0.41 nm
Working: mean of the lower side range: 88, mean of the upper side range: 83.4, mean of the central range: 81.4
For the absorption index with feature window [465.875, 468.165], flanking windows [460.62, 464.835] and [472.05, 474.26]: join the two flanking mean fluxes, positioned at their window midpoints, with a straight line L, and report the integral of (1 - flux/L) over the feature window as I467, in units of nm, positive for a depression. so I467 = 0.08 nm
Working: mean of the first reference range 83.4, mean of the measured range 79.9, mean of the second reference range 82.2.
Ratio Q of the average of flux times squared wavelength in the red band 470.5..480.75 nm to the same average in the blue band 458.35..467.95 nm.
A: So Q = 1.07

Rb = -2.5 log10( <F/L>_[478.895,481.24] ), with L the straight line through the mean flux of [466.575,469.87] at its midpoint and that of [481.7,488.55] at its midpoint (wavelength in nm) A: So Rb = -0.07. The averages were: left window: 81.4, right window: 83.6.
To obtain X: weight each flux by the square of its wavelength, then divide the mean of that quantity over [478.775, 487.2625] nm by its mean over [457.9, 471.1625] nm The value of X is 1.12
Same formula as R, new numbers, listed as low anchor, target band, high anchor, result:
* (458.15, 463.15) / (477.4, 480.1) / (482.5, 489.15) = -0.046 nm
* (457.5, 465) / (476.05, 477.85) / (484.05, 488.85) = 0.004 nm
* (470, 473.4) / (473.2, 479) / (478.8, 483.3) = 0.055 nm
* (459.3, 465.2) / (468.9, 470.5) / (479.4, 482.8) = 0.090 nm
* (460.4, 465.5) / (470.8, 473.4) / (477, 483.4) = 0.102 nm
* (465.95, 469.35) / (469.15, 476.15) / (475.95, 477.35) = -0.124 nm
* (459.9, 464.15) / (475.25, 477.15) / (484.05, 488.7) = 0.059 nm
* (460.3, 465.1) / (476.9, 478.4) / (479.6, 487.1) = 0.055 nm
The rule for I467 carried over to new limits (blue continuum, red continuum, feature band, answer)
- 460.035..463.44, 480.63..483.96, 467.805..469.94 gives 0.11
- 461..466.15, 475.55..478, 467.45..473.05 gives 0.05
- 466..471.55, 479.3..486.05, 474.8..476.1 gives 0.02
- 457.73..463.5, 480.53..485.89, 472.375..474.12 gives 0.03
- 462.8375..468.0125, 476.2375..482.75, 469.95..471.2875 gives 0.03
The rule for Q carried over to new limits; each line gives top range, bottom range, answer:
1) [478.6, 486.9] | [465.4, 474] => 1.11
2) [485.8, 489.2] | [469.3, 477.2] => 1.08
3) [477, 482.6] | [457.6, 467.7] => 1.11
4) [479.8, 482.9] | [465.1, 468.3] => 1.12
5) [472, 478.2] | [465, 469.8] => 1.06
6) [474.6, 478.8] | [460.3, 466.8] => 1.05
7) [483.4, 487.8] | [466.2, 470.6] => 1.12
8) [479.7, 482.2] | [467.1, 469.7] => 1.10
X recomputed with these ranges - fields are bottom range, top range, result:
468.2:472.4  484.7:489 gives 1.09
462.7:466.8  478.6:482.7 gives 1.13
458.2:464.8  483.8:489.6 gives 1.10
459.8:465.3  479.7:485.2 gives 1.09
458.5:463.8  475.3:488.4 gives 1.09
